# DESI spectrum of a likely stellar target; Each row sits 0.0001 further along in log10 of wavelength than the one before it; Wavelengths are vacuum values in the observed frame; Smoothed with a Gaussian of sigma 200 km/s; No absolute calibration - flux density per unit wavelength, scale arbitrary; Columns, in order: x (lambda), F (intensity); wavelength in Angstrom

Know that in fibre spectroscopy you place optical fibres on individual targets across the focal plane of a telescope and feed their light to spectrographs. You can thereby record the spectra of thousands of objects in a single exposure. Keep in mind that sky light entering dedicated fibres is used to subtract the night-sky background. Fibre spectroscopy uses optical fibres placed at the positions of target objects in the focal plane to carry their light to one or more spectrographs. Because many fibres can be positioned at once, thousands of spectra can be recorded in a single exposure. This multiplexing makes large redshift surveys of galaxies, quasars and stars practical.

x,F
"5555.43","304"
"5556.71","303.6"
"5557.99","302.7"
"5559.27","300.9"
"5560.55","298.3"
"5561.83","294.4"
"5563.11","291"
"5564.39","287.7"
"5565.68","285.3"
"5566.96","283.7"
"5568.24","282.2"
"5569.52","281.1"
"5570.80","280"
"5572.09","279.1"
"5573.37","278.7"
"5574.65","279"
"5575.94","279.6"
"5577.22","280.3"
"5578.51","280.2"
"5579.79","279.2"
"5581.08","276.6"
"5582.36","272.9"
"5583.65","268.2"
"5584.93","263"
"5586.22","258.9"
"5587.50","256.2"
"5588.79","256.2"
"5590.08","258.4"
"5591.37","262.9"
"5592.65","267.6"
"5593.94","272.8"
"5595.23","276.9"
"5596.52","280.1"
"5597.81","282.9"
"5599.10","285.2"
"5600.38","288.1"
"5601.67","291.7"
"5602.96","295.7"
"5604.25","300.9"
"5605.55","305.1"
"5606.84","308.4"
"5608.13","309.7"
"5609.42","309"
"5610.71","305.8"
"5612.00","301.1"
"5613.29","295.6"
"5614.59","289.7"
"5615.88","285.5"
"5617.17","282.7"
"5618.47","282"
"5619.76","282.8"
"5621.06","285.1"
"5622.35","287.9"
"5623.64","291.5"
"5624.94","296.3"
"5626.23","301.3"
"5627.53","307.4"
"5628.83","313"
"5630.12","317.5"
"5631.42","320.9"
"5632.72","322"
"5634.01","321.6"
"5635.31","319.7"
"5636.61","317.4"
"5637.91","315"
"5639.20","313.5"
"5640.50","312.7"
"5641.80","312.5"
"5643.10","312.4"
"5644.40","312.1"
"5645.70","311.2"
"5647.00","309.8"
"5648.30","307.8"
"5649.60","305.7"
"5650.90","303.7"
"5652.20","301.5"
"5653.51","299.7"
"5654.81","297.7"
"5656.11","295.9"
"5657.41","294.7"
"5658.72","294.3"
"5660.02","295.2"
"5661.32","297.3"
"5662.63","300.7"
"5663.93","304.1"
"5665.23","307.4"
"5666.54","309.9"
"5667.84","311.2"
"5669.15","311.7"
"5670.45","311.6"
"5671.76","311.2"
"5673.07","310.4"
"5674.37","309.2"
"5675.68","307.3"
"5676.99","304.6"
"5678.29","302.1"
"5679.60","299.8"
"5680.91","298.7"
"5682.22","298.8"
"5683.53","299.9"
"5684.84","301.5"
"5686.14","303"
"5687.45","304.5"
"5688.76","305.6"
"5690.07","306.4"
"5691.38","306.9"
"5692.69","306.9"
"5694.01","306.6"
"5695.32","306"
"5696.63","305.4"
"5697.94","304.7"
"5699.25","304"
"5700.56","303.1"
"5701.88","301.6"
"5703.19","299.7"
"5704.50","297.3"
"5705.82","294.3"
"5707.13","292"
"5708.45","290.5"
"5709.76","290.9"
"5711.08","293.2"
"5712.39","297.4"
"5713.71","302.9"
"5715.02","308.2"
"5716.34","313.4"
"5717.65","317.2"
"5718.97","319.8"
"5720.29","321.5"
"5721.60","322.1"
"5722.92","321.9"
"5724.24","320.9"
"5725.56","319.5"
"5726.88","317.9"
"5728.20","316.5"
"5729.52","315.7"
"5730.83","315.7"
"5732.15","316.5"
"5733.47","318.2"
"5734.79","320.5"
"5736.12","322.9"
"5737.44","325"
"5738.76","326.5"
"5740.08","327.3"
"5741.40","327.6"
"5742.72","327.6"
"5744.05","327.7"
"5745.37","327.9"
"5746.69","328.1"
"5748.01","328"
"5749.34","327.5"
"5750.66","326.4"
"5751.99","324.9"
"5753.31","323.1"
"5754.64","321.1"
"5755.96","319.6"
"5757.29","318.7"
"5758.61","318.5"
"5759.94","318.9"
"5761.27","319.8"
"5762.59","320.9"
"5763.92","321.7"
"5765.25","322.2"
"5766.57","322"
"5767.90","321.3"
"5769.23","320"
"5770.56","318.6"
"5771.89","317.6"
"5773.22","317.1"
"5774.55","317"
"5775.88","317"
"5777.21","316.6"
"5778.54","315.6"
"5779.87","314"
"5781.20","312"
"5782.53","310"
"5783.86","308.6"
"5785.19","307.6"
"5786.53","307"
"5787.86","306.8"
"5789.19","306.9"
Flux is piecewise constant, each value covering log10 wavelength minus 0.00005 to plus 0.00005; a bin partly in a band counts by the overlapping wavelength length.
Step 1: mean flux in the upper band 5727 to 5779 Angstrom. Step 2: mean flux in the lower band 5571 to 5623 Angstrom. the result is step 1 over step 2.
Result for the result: 1.1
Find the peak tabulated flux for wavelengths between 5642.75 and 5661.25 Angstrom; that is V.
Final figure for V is 312.4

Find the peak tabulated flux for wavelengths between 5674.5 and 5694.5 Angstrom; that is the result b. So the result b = 307.3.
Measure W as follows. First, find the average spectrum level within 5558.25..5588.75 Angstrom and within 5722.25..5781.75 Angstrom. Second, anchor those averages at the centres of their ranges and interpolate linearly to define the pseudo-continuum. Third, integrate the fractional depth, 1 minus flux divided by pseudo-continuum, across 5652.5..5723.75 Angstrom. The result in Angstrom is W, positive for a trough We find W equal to 0.46 Angstrom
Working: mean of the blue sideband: 280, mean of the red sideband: 321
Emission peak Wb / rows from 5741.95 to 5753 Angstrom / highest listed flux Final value 328.1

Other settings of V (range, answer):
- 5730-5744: 327.6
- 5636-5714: 317.4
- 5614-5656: 322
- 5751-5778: 324.9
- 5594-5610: 309.7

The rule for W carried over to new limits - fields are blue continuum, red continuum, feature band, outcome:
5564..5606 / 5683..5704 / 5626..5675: -2.5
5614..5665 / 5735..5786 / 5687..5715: 1.0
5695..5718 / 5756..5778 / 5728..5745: -0.7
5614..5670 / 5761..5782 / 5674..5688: 0.3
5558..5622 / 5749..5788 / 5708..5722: 0.0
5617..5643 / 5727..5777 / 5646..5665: 0.5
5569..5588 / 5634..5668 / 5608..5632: -0.4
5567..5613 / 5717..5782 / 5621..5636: -0.9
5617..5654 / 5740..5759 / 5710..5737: 0.5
